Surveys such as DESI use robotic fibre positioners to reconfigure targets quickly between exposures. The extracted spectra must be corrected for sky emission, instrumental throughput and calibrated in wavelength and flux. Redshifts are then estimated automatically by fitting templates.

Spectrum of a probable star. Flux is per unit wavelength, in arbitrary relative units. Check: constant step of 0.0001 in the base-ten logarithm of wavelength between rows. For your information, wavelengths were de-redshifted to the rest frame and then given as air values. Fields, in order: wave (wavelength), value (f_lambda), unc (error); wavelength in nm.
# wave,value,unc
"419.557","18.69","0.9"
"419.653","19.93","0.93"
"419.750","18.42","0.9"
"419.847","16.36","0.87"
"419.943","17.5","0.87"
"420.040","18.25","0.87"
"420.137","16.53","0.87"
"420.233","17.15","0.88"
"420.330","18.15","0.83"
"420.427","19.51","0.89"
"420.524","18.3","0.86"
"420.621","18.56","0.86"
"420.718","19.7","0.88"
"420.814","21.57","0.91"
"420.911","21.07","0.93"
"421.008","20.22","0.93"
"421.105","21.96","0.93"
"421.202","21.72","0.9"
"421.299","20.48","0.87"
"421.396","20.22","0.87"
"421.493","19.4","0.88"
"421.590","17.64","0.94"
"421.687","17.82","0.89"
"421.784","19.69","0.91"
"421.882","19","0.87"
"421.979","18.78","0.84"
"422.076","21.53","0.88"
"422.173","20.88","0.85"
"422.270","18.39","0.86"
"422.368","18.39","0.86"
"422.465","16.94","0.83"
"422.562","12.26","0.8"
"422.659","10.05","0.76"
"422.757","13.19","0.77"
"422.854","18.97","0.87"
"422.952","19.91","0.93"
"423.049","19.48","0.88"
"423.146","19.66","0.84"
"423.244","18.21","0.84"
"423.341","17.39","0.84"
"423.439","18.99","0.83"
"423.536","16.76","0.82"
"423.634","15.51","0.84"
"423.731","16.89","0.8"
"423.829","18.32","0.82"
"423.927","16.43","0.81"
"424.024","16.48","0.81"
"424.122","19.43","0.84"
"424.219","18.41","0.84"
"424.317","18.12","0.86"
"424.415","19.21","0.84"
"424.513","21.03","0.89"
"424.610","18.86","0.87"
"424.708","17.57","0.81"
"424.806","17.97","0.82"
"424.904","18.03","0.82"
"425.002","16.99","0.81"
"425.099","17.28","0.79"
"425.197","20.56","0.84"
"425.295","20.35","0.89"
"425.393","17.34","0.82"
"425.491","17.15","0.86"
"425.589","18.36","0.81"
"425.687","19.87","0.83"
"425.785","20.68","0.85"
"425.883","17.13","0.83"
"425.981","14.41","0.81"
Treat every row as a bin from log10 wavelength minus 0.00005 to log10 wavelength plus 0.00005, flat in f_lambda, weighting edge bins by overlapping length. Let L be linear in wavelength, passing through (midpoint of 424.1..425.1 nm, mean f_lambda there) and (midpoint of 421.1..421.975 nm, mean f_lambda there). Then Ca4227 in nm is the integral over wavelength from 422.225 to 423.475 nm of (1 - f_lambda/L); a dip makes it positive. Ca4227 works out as 0.14 nm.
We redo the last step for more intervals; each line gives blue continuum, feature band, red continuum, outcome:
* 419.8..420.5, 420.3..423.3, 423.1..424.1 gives -0.20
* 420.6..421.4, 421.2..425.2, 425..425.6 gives 0.29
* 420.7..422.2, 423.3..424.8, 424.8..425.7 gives 0.07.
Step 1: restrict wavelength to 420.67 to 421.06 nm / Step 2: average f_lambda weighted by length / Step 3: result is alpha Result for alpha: 20.7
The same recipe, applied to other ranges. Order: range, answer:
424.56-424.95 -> 18.1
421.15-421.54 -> 20.5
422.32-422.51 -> 17.7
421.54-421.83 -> 18.4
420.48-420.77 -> 18.9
